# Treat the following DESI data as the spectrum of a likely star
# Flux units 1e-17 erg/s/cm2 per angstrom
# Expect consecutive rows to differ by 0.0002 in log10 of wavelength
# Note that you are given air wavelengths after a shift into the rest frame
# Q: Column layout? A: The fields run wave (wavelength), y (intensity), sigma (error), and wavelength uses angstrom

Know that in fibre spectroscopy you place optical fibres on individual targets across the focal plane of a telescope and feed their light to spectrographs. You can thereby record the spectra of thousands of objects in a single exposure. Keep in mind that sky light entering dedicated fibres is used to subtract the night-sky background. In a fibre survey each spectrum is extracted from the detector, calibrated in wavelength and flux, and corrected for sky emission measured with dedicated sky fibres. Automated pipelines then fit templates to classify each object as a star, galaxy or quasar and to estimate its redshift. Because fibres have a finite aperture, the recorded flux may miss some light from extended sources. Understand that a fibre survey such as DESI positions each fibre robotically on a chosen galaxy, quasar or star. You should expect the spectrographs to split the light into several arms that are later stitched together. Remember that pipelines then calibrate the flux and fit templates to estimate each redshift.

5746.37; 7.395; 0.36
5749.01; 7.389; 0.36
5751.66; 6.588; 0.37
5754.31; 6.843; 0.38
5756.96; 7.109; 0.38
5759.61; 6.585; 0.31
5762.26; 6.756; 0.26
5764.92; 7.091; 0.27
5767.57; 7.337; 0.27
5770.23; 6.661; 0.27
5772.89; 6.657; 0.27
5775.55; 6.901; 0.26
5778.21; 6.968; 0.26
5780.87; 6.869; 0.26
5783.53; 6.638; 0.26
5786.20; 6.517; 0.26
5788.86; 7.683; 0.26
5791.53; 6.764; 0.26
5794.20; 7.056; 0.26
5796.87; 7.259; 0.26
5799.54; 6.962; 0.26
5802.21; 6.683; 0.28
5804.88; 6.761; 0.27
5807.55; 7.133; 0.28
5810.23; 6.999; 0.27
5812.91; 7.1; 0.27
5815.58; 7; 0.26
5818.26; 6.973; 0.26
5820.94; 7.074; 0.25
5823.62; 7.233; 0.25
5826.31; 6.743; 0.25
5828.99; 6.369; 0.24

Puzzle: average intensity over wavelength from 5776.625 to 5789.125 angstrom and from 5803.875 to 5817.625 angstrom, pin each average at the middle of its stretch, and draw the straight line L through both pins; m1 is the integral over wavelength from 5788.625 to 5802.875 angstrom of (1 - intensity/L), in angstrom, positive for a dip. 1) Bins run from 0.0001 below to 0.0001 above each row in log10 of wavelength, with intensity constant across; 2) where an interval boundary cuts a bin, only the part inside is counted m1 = -0.2 angstrom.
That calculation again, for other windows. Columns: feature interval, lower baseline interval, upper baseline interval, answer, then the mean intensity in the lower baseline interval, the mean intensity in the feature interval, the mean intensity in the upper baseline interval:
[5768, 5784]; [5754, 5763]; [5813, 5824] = 0.2 angstrom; 6.83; 6.82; 7.06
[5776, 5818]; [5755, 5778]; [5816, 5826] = 0.1 angstrom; 6.89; 6.96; 7.04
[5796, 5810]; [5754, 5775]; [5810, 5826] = 0.1 angstrom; 6.88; 6.95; 7.05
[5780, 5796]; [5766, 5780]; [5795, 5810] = 0.0 angstrom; 6.91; 6.93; 6.97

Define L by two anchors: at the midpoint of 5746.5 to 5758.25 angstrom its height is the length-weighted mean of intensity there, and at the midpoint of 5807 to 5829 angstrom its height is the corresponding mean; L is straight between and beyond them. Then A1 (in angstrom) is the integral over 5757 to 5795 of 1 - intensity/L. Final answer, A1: 0.62 angstrom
